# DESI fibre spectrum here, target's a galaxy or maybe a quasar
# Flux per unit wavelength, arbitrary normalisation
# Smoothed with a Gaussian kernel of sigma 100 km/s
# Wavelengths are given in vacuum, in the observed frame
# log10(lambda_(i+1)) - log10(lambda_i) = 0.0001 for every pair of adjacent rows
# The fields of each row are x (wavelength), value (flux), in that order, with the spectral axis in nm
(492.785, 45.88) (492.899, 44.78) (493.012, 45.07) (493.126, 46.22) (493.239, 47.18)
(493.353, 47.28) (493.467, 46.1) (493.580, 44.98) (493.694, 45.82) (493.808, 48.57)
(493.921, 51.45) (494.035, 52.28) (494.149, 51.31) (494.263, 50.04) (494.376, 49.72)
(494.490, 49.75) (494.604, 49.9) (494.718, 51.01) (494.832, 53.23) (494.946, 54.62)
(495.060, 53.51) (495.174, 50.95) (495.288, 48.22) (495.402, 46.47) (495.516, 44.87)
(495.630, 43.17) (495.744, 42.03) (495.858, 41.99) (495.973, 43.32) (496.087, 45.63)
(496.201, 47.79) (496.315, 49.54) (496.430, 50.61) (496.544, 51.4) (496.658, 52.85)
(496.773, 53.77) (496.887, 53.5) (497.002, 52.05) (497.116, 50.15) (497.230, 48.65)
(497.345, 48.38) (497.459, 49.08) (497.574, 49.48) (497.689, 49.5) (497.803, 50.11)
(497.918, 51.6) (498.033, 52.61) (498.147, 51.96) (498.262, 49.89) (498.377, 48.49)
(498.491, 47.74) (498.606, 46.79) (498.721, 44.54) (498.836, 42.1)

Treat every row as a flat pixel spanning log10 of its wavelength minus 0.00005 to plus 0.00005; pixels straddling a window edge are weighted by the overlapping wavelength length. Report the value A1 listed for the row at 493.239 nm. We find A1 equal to 47.18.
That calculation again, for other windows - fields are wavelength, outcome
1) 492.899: 44.78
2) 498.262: 49.89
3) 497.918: 51.6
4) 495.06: 53.51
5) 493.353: 47.28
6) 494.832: 53.23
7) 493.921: 51.45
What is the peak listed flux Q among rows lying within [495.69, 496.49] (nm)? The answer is 50.61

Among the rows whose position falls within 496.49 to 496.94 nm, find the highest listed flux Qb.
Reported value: 53.77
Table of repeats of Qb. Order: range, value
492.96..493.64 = 47.28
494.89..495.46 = 54.62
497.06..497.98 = 51.6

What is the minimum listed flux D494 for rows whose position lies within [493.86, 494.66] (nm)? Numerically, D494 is 49.72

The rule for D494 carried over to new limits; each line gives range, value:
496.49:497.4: 48.38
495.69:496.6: 41.99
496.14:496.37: 47.79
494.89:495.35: 48.22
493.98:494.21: 51.31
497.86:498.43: 48.49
